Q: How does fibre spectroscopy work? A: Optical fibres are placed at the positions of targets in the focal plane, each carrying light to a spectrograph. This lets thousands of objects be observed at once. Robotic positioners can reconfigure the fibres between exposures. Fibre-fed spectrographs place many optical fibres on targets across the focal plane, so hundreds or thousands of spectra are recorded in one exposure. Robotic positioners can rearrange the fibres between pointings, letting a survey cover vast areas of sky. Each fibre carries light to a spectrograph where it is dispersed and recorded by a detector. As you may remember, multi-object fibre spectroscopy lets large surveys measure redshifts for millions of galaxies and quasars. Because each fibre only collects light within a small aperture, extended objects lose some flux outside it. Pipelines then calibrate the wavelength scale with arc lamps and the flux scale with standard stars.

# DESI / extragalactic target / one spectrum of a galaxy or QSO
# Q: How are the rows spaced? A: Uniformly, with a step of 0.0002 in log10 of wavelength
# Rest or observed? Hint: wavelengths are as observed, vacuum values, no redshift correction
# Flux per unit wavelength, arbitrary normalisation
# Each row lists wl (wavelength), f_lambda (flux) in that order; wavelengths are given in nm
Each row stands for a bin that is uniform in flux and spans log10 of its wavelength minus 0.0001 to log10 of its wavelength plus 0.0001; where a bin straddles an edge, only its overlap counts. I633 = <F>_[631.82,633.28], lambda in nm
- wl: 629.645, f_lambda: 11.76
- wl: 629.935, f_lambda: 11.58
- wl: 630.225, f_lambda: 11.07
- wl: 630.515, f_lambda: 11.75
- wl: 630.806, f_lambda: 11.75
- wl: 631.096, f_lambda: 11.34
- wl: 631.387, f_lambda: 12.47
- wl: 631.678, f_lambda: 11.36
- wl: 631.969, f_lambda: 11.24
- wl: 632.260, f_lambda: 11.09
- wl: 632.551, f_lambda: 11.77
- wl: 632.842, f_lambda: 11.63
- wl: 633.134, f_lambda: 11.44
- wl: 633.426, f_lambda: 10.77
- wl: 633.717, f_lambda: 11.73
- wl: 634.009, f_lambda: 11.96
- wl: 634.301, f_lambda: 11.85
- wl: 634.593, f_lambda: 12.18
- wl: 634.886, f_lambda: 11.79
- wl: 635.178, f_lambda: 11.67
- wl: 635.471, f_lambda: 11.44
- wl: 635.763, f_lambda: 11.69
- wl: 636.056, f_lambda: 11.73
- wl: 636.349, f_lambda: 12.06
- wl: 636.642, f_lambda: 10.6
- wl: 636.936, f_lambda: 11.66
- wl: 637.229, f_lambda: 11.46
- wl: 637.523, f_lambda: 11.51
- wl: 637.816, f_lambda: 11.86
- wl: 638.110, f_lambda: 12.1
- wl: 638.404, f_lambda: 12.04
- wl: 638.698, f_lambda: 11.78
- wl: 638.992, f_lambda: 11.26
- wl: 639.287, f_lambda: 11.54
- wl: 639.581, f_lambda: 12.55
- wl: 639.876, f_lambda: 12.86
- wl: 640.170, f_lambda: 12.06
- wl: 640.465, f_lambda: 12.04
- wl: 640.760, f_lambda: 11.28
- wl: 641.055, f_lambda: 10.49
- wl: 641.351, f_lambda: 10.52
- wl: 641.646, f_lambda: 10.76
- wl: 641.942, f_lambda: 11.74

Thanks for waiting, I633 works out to 11.4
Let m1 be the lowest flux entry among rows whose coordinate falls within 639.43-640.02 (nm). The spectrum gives 12.55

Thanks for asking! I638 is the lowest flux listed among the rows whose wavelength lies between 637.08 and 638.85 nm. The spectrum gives 11.46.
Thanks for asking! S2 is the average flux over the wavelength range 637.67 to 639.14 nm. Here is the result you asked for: 11.8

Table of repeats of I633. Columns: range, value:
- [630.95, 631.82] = 11.7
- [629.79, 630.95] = 11.5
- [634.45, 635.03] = 12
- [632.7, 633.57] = 11.3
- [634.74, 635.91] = 11.7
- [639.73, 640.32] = 12.5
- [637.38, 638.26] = 11.8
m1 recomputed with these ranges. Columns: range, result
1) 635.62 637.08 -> 10.6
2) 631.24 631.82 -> 11.36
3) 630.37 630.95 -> 11.75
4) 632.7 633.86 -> 10.77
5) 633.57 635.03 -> 11.73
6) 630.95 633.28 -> 11.09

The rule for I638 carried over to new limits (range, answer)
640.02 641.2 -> 10.49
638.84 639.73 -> 11.26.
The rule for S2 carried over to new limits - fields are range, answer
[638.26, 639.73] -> 11.8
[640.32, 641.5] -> 11.1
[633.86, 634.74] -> 12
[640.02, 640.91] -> 11.8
